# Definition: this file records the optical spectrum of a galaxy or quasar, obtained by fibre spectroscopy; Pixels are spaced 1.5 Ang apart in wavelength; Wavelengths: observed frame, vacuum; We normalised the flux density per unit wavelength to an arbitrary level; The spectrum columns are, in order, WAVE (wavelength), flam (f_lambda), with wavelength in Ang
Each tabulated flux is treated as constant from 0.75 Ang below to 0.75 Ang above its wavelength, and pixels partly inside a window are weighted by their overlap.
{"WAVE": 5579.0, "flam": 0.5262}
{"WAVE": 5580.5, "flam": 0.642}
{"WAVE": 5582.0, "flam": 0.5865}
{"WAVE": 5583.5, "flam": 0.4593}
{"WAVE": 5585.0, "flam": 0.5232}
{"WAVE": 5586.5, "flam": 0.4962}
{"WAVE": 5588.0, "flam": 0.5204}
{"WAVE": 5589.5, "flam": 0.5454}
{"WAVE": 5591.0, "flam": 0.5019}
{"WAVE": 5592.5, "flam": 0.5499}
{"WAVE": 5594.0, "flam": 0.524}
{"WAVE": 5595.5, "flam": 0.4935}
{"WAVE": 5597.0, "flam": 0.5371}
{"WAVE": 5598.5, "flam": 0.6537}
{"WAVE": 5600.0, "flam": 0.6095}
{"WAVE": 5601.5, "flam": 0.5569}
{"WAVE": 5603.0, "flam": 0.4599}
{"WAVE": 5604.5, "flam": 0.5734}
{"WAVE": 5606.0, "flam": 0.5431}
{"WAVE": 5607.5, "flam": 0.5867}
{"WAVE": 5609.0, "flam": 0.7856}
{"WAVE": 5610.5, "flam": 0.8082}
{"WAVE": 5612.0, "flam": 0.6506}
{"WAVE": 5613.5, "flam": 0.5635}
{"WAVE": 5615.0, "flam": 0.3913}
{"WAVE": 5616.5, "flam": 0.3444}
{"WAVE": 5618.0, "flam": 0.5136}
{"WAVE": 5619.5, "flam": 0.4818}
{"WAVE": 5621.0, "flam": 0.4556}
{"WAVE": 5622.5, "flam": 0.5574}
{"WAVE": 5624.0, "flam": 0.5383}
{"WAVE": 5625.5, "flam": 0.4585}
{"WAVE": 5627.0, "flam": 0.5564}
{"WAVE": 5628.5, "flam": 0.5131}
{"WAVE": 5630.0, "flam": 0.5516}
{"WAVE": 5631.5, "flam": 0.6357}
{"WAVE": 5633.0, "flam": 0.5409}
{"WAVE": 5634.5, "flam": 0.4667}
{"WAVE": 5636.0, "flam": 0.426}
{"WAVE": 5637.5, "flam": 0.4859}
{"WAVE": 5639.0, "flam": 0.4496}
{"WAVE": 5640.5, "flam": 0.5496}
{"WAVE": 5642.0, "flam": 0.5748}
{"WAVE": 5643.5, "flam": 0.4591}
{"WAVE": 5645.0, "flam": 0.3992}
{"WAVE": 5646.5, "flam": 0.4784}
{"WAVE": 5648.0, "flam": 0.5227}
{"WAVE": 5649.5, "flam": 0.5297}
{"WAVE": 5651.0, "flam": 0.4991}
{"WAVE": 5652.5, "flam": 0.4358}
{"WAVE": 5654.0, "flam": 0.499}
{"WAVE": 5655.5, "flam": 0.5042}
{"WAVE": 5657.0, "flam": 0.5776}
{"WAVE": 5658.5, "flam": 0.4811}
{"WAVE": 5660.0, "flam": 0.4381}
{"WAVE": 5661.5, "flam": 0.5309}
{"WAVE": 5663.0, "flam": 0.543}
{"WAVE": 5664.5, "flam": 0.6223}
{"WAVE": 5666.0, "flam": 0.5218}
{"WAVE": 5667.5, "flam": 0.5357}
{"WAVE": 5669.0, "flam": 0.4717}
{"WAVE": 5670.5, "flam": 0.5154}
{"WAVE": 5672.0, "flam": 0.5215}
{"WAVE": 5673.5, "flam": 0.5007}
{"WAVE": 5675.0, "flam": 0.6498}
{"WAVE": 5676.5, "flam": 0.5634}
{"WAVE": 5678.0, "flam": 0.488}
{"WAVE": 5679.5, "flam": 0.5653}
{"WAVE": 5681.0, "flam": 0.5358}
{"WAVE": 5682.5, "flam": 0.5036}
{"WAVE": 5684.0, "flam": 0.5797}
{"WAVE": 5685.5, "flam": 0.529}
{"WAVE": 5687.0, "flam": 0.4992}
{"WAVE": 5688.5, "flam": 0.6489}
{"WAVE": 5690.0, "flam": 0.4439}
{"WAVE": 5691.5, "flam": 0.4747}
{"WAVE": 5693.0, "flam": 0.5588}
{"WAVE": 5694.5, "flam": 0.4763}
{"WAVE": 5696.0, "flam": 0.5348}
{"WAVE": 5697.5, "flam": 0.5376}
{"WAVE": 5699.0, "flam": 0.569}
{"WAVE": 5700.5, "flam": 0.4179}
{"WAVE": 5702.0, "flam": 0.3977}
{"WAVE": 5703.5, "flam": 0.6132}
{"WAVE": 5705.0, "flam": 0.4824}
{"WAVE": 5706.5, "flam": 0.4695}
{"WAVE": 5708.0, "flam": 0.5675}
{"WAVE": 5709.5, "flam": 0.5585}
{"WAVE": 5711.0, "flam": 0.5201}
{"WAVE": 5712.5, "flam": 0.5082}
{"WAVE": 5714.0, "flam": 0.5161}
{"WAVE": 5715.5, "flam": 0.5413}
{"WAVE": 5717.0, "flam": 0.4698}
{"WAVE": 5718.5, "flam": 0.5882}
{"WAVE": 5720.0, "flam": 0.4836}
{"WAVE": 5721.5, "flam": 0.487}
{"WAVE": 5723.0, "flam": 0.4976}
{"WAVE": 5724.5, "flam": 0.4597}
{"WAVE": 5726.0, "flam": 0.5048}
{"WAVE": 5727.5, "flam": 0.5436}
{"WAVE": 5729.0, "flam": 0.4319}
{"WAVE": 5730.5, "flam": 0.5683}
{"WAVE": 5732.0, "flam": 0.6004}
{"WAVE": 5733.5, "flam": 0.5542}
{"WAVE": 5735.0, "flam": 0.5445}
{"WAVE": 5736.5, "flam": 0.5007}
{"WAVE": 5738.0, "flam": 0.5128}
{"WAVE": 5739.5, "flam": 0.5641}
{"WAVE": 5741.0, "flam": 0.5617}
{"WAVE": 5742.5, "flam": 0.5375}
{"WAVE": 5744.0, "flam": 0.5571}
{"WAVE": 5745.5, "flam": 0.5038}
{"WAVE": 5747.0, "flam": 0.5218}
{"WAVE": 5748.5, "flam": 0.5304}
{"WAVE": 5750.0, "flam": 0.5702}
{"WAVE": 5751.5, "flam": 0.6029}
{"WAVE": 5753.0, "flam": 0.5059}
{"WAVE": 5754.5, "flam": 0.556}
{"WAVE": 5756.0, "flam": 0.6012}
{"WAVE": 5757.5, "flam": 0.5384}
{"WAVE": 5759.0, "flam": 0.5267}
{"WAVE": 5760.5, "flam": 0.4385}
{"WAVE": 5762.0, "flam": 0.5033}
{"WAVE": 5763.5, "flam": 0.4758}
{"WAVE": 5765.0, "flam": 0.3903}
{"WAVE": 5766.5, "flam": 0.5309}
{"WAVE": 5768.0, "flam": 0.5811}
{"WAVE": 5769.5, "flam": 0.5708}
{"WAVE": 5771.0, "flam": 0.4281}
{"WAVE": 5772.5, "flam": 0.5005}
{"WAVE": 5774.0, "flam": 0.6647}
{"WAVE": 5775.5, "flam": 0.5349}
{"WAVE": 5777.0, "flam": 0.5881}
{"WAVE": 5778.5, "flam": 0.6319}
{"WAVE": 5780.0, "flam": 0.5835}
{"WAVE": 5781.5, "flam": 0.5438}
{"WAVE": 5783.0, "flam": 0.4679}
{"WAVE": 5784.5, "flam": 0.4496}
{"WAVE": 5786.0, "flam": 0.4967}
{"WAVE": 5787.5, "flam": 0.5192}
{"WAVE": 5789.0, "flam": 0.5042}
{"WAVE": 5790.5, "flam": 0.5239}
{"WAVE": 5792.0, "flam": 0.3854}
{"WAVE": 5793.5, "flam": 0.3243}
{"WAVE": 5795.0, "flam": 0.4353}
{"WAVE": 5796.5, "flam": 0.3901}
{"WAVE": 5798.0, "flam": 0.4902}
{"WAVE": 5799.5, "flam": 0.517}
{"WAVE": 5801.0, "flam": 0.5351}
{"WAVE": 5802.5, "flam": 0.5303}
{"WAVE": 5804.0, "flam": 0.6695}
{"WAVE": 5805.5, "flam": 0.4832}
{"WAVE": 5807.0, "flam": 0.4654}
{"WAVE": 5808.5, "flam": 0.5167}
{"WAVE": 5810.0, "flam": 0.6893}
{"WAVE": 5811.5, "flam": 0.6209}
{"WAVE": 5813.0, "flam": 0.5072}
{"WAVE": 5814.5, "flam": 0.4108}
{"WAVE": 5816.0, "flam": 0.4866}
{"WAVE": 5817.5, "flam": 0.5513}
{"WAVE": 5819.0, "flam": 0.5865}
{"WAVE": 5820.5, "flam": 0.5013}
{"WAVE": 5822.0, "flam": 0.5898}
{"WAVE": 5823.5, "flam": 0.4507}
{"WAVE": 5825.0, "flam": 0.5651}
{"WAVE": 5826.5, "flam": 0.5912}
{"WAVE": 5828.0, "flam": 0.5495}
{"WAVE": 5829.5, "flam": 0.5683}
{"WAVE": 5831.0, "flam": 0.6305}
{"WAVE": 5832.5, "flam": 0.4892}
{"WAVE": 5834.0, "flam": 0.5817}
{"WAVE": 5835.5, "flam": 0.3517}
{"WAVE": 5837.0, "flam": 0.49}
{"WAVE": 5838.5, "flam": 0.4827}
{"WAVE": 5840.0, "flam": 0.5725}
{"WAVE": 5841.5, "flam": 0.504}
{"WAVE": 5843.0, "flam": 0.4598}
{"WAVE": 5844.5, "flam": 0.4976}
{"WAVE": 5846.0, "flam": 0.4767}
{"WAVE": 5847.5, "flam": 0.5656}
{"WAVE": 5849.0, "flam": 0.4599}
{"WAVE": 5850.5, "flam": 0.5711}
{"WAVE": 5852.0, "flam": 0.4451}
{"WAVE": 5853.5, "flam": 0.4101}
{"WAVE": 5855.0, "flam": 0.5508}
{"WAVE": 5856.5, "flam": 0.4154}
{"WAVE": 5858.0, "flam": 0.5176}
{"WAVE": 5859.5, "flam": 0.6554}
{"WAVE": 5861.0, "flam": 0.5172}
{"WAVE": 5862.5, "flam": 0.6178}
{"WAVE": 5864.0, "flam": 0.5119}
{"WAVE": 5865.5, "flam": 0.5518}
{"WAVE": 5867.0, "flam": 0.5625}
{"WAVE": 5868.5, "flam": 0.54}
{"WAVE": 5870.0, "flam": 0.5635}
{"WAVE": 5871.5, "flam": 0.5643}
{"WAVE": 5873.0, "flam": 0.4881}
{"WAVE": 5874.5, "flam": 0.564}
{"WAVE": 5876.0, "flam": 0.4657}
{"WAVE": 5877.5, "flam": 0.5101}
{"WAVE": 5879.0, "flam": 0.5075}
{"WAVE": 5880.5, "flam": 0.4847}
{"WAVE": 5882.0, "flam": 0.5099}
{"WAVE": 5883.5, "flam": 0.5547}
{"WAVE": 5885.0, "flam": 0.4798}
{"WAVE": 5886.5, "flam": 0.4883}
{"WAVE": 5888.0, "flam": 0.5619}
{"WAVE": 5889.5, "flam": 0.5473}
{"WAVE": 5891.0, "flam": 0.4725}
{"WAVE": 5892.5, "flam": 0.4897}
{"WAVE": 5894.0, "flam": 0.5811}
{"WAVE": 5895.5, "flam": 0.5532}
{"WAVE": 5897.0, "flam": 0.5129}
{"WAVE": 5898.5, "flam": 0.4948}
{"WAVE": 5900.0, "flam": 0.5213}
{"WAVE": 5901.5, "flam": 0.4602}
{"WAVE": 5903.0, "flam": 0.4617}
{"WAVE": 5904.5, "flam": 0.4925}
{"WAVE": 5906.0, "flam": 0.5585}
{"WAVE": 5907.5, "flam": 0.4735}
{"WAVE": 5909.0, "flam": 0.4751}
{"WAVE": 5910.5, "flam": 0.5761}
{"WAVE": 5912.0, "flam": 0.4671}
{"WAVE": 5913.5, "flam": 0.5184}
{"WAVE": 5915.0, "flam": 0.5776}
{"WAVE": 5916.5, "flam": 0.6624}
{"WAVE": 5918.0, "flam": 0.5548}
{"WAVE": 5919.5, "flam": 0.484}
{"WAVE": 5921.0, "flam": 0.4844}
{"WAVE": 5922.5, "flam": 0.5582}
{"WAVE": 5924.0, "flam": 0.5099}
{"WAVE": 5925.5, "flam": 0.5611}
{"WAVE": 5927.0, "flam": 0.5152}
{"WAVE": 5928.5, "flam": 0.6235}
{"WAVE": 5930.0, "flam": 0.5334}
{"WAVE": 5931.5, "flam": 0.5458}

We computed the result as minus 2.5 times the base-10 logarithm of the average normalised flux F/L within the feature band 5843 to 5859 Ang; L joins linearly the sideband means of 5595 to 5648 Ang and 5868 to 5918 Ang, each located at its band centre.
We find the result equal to 0.07 mag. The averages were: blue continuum 0.533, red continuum 0.521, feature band 0.492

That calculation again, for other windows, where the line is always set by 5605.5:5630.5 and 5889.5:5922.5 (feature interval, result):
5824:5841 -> -0.01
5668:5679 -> 0.02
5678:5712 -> 0.04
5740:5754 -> -0.02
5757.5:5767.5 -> 0.10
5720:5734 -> 0.05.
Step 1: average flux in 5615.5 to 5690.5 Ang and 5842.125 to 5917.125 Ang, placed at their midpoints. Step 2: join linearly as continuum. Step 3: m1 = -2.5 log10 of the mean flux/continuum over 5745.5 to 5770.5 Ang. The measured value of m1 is -0.02 mag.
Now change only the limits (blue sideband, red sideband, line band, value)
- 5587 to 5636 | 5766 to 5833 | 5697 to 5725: 0.05 mag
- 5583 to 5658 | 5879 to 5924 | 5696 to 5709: 0.03 mag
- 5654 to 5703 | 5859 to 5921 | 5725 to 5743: -0.02 mag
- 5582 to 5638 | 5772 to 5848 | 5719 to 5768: 0.01 mag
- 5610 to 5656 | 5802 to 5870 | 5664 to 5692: -0.04 mag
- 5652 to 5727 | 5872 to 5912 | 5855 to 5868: -0.07 mag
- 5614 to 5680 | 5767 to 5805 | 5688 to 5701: -0.02 mag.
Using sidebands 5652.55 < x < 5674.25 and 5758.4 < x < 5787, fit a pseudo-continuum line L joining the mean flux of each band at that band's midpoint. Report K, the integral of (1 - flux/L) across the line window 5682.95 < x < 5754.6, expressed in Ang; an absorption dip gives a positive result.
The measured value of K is -0.81 Ang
